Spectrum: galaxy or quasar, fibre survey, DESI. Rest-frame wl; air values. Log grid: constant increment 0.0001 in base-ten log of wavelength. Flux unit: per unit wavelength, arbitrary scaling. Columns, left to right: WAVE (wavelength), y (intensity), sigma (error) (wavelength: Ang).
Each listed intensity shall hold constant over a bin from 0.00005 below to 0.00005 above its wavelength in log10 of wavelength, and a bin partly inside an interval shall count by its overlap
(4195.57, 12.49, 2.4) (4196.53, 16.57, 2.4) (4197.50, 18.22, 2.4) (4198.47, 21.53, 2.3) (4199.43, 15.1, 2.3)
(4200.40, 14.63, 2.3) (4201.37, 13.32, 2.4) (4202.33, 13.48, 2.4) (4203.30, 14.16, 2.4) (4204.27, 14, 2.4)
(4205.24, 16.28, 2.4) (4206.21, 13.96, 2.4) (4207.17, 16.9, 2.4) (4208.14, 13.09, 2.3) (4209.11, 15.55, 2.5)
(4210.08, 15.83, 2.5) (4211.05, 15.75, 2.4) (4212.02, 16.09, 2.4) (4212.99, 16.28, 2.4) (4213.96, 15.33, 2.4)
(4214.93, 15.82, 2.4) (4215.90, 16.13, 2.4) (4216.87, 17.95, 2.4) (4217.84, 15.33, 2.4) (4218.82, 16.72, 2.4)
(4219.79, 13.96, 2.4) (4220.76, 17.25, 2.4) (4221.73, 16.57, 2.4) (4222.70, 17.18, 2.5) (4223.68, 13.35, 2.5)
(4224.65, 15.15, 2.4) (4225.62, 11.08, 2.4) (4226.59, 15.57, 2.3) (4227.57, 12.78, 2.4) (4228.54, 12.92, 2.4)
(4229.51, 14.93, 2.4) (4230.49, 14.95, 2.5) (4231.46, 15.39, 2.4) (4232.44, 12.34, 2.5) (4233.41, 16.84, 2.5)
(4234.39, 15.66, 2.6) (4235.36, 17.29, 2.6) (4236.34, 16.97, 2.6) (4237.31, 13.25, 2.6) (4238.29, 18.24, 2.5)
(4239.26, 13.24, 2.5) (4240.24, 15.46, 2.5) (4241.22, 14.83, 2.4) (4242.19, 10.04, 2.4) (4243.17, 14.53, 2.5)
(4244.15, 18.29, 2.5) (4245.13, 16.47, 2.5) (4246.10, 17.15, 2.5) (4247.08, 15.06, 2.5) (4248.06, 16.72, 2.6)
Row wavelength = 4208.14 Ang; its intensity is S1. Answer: 13.09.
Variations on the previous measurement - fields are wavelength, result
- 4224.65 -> 15.15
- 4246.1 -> 17.15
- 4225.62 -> 11.08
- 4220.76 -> 17.25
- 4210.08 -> 15.83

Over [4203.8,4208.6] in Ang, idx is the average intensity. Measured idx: 14.9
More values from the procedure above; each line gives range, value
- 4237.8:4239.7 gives 15.8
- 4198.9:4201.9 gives 14.5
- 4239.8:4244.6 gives 14.6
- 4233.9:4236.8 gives 16.6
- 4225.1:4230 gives 13.5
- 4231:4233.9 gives 14.8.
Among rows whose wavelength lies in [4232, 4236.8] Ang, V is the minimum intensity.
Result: 12.34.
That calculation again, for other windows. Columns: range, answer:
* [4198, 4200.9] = 14.63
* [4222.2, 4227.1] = 11.08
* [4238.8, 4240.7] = 13.24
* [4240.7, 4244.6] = 10.04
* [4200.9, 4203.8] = 13.32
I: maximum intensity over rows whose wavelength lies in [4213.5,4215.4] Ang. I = 15.82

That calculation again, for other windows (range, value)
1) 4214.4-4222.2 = 17.95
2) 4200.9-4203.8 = 14.16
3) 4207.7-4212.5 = 16.09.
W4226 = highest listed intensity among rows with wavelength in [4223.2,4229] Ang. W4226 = 15.57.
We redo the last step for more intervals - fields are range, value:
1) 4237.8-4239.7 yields 18.24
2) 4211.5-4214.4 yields 16.28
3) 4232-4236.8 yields 17.29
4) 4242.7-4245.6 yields 18.29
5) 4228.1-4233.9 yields 16.84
